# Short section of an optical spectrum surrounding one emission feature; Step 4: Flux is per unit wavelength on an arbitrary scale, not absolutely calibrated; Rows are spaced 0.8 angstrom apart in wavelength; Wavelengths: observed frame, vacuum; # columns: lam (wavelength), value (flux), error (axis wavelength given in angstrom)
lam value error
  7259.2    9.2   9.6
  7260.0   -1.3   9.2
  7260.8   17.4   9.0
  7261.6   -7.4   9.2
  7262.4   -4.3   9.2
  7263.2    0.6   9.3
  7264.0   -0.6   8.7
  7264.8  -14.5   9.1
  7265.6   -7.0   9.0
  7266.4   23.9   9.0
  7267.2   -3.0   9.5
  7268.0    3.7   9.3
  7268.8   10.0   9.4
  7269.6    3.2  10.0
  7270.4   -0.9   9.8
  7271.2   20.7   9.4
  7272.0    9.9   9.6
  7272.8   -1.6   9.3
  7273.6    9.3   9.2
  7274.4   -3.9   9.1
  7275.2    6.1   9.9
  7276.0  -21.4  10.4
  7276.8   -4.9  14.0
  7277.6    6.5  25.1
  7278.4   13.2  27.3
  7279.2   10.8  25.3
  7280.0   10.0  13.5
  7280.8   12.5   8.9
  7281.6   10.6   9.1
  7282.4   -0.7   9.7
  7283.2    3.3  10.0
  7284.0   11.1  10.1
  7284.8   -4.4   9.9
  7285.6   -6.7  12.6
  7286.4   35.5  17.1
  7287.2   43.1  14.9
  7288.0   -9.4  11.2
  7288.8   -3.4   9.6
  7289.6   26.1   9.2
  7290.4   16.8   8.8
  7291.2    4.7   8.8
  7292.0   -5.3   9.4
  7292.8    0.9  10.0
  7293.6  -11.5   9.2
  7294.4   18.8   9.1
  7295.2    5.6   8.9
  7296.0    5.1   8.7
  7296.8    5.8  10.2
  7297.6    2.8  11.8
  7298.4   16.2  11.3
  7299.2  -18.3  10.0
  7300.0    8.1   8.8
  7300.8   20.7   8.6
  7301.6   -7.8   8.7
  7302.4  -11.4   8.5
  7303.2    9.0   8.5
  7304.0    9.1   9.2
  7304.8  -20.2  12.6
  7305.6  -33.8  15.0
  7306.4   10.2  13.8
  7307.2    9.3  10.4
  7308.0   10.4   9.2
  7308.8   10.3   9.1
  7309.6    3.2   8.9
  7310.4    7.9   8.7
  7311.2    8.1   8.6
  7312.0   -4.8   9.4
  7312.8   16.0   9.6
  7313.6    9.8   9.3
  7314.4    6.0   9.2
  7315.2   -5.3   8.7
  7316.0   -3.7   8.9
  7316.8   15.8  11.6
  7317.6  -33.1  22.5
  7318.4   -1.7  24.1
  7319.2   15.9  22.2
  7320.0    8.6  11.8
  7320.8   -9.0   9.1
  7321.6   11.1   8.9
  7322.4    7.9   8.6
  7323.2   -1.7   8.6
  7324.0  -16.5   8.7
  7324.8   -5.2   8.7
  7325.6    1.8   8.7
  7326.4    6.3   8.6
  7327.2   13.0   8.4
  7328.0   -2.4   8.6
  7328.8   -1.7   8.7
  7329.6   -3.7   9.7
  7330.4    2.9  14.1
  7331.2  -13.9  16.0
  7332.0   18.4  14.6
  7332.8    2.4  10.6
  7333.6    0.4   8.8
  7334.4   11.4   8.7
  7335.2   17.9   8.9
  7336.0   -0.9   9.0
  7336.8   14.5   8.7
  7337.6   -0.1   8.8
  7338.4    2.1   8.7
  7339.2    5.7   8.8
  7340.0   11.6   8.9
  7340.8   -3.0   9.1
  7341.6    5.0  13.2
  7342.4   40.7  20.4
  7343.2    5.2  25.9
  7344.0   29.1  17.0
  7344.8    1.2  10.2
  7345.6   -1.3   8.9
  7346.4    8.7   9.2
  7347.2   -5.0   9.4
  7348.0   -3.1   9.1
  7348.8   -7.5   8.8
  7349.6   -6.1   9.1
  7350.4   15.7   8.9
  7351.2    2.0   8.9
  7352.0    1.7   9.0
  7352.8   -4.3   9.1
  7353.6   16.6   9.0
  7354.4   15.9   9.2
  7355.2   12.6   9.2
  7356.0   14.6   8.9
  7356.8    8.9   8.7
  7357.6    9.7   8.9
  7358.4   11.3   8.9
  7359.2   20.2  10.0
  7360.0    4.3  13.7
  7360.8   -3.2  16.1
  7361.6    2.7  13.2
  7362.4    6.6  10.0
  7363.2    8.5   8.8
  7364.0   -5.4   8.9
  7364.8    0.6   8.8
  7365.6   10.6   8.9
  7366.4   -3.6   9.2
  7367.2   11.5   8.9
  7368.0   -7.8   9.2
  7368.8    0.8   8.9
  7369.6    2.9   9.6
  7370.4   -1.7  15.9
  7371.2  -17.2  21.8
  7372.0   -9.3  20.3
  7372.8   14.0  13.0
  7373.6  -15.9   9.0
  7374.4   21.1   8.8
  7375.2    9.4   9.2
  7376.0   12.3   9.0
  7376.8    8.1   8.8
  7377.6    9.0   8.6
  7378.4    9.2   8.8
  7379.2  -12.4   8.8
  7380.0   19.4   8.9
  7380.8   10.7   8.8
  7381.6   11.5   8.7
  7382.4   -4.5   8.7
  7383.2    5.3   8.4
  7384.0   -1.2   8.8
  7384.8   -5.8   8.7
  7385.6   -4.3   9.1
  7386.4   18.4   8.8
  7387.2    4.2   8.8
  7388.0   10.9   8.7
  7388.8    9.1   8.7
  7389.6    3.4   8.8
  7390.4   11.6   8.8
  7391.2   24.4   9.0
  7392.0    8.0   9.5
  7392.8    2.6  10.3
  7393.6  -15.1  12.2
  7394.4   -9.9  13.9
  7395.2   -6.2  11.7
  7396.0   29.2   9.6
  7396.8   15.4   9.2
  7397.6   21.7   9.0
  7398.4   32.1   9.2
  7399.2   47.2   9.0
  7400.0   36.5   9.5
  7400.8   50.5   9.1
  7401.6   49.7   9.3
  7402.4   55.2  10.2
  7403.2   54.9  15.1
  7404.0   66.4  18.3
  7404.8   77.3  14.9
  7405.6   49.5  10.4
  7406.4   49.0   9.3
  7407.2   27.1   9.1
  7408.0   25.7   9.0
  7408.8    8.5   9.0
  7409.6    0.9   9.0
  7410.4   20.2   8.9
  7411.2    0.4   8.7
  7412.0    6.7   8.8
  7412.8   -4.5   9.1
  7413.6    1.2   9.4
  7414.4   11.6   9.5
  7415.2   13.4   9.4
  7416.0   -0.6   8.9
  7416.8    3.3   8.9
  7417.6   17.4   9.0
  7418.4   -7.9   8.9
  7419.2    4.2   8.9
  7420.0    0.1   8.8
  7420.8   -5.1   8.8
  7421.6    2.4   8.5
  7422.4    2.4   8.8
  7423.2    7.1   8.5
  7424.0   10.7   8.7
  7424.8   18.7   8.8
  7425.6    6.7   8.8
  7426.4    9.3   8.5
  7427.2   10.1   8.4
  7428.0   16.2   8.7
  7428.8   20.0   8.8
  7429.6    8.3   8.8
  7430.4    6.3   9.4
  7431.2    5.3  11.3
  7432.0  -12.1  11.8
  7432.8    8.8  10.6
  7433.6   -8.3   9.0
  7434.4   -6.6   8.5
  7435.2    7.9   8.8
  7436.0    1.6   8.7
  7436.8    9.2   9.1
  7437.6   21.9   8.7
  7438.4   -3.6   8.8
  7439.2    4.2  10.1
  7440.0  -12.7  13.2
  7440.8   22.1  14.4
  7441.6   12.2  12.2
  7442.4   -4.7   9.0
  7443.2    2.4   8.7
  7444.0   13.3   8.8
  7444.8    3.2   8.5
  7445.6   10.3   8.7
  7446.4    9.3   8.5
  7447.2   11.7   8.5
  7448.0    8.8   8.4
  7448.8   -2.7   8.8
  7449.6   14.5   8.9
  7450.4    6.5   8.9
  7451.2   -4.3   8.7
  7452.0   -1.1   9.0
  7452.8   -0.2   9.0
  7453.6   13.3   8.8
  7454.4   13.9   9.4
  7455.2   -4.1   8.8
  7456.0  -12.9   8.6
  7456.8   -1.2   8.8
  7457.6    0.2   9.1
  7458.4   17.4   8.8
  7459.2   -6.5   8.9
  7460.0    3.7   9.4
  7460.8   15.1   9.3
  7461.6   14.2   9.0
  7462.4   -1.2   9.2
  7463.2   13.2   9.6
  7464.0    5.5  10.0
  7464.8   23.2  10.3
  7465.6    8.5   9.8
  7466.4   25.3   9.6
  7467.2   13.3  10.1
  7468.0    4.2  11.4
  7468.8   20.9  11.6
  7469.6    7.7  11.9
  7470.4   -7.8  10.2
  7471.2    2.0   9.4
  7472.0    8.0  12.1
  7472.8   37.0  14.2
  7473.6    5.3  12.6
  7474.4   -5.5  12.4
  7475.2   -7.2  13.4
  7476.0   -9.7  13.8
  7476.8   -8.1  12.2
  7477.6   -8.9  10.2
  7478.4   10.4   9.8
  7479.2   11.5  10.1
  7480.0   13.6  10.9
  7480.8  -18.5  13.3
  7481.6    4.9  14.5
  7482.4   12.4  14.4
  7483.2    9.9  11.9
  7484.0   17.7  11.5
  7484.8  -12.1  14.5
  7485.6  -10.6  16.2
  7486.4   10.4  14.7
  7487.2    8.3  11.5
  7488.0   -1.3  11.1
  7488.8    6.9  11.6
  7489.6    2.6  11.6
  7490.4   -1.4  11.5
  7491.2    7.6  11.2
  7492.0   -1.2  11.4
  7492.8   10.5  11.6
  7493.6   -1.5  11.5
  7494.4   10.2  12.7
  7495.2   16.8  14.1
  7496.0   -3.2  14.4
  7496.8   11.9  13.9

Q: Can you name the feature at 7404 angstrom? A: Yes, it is [O II]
